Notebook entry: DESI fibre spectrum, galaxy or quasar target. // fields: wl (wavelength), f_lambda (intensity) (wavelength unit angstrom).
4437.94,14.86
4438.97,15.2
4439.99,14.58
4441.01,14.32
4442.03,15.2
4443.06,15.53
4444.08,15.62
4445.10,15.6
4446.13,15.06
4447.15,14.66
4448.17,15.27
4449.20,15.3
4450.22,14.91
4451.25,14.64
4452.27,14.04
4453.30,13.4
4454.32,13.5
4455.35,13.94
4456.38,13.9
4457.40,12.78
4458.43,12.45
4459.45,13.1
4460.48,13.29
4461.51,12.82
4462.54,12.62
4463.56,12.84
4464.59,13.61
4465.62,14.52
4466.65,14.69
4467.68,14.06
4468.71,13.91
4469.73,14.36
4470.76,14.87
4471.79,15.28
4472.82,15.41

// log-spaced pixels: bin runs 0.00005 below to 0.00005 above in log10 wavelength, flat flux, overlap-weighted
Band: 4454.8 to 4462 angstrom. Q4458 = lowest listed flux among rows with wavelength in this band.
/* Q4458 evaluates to 12.45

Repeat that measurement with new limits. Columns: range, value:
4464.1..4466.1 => 13.61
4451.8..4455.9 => 13.4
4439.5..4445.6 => 14.32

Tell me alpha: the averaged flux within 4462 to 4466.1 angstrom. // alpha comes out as 13.4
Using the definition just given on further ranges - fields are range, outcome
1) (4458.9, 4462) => 13.1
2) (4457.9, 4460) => 12.8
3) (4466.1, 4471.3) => 14.4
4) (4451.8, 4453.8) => 13.7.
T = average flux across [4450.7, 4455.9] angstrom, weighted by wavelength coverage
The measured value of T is 13.9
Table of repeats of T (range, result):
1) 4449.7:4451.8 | 14.8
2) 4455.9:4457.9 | 13.4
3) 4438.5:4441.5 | 14.7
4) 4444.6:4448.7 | 15.1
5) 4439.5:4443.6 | 14.9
